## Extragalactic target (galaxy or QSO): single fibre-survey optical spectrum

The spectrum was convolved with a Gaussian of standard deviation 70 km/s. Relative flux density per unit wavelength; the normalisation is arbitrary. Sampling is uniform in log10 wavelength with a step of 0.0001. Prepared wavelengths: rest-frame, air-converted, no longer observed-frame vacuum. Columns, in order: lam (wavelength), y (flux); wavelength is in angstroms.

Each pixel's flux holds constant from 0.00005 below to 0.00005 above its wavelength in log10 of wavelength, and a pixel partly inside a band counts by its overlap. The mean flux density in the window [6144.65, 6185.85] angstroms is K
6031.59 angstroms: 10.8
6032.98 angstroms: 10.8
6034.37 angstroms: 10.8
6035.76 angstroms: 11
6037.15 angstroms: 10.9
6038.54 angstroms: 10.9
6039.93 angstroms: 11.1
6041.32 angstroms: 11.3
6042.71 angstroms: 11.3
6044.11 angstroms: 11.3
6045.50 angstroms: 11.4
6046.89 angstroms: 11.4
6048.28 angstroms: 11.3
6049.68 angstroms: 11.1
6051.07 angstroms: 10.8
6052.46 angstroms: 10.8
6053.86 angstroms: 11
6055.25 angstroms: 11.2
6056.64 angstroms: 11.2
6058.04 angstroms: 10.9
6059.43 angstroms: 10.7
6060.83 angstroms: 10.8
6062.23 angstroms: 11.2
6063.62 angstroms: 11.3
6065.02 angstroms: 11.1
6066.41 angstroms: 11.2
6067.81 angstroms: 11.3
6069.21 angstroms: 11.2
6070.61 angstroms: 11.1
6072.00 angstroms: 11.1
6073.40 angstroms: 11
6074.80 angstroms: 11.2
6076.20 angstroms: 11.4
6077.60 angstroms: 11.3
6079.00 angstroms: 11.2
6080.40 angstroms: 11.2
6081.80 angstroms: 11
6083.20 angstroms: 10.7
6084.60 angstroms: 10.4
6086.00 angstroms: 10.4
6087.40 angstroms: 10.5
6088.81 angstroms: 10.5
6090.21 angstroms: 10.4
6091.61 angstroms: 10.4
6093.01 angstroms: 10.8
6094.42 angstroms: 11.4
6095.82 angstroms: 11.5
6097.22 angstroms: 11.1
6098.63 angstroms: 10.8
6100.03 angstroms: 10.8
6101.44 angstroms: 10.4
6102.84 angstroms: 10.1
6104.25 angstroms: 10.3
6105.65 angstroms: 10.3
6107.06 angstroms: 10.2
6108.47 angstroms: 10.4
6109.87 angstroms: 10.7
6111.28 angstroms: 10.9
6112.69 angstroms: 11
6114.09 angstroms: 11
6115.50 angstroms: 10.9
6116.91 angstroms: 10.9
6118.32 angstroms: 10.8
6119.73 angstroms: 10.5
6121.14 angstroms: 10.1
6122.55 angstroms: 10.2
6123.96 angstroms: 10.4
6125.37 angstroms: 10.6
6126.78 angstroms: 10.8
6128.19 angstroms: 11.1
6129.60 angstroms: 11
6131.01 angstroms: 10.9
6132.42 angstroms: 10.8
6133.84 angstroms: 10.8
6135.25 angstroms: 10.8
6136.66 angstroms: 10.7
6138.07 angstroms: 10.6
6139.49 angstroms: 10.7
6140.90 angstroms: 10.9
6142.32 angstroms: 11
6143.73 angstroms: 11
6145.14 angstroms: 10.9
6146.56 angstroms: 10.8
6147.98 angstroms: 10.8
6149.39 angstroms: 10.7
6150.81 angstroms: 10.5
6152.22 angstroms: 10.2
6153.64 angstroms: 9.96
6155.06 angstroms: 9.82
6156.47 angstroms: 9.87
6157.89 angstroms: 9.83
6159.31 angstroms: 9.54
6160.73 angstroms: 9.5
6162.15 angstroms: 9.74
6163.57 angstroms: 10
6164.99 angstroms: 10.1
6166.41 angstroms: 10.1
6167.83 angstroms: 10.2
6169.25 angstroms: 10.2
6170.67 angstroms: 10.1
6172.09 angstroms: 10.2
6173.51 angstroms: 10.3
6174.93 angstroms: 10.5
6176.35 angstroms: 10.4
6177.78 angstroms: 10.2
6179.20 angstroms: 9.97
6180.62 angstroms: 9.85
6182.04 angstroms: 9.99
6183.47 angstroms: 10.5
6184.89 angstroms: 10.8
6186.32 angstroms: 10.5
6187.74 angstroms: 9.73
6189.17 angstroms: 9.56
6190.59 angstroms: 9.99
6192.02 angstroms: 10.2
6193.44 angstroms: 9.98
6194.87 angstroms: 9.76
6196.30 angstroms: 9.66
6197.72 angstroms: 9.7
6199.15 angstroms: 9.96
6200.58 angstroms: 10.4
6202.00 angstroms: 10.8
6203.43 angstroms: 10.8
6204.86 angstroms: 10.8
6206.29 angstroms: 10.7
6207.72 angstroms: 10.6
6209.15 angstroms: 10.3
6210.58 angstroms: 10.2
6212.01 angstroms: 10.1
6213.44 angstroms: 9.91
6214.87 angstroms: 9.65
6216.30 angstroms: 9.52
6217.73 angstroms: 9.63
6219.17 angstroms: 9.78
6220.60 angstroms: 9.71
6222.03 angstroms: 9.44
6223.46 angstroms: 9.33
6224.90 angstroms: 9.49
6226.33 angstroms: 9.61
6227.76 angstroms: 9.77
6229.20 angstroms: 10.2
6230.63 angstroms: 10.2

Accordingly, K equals 10.2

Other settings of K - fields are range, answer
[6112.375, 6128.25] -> 10.7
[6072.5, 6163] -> 10.6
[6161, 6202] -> 10.1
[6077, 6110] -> 10.7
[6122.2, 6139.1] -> 10.7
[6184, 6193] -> 10.1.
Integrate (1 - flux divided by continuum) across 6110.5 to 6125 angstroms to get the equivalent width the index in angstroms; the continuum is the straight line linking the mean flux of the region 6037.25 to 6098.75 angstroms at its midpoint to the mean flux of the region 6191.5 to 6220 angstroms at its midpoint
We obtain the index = 0.0 angstroms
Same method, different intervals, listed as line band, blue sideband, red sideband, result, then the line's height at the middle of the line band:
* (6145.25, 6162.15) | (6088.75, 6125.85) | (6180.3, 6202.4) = 0.3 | 10.3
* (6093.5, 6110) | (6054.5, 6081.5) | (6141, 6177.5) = 0.2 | 10.8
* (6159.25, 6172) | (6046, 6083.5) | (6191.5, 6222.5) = 0.5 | 10.4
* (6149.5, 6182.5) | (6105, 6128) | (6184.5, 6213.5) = 1.0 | 10.4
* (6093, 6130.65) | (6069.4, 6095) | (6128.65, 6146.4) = 0.6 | 10.9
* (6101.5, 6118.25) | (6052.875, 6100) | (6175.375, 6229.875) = 0.2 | 10.7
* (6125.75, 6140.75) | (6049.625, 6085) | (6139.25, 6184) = -0.5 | 10.5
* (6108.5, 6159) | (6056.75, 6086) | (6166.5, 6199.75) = -0.5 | 10.5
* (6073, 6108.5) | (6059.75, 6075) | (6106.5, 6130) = 0.5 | 10.9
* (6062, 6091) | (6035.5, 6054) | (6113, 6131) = -0.1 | 10.9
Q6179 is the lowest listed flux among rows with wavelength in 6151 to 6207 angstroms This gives 9.5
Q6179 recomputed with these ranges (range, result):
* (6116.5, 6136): 10.1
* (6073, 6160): 9.54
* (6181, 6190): 9.56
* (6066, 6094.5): 10.4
